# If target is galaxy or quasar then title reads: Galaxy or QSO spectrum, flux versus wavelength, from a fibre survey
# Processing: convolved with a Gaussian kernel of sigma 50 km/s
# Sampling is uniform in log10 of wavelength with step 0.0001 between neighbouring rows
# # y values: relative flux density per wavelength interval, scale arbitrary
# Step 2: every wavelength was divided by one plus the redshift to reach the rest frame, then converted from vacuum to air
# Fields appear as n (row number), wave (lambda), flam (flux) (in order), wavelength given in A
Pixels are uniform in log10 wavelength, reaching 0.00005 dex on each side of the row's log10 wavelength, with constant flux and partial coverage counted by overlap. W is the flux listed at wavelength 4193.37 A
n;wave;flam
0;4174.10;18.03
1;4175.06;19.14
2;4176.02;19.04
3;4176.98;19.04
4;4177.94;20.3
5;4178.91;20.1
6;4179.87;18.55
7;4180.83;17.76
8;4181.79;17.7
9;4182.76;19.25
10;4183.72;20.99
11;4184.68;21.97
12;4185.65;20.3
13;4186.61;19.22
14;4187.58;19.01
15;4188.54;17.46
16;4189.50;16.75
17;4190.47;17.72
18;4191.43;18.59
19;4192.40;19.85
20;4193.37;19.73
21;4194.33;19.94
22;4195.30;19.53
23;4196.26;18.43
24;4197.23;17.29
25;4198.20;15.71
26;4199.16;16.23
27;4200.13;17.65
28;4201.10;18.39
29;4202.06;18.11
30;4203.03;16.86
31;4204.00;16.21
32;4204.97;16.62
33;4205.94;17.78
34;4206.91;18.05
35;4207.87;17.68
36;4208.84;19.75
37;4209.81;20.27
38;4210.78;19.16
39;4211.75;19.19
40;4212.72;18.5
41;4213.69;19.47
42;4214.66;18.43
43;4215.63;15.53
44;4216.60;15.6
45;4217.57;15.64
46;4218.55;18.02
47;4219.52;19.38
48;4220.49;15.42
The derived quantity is 19.73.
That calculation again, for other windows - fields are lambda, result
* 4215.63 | 15.53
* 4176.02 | 19.04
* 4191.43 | 18.59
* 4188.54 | 17.46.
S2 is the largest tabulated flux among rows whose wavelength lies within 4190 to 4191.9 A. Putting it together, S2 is 18.59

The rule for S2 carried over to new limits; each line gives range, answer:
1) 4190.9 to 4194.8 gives 19.94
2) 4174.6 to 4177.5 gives 19.14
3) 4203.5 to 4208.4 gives 18.05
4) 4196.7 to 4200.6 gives 17.65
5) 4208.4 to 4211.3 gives 20.27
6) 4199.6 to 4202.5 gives 18.39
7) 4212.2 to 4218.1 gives 19.47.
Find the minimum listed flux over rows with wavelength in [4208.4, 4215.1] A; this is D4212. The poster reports 18.43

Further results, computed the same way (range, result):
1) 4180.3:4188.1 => 17.7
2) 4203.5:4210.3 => 16.21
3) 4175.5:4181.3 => 17.76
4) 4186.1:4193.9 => 16.75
